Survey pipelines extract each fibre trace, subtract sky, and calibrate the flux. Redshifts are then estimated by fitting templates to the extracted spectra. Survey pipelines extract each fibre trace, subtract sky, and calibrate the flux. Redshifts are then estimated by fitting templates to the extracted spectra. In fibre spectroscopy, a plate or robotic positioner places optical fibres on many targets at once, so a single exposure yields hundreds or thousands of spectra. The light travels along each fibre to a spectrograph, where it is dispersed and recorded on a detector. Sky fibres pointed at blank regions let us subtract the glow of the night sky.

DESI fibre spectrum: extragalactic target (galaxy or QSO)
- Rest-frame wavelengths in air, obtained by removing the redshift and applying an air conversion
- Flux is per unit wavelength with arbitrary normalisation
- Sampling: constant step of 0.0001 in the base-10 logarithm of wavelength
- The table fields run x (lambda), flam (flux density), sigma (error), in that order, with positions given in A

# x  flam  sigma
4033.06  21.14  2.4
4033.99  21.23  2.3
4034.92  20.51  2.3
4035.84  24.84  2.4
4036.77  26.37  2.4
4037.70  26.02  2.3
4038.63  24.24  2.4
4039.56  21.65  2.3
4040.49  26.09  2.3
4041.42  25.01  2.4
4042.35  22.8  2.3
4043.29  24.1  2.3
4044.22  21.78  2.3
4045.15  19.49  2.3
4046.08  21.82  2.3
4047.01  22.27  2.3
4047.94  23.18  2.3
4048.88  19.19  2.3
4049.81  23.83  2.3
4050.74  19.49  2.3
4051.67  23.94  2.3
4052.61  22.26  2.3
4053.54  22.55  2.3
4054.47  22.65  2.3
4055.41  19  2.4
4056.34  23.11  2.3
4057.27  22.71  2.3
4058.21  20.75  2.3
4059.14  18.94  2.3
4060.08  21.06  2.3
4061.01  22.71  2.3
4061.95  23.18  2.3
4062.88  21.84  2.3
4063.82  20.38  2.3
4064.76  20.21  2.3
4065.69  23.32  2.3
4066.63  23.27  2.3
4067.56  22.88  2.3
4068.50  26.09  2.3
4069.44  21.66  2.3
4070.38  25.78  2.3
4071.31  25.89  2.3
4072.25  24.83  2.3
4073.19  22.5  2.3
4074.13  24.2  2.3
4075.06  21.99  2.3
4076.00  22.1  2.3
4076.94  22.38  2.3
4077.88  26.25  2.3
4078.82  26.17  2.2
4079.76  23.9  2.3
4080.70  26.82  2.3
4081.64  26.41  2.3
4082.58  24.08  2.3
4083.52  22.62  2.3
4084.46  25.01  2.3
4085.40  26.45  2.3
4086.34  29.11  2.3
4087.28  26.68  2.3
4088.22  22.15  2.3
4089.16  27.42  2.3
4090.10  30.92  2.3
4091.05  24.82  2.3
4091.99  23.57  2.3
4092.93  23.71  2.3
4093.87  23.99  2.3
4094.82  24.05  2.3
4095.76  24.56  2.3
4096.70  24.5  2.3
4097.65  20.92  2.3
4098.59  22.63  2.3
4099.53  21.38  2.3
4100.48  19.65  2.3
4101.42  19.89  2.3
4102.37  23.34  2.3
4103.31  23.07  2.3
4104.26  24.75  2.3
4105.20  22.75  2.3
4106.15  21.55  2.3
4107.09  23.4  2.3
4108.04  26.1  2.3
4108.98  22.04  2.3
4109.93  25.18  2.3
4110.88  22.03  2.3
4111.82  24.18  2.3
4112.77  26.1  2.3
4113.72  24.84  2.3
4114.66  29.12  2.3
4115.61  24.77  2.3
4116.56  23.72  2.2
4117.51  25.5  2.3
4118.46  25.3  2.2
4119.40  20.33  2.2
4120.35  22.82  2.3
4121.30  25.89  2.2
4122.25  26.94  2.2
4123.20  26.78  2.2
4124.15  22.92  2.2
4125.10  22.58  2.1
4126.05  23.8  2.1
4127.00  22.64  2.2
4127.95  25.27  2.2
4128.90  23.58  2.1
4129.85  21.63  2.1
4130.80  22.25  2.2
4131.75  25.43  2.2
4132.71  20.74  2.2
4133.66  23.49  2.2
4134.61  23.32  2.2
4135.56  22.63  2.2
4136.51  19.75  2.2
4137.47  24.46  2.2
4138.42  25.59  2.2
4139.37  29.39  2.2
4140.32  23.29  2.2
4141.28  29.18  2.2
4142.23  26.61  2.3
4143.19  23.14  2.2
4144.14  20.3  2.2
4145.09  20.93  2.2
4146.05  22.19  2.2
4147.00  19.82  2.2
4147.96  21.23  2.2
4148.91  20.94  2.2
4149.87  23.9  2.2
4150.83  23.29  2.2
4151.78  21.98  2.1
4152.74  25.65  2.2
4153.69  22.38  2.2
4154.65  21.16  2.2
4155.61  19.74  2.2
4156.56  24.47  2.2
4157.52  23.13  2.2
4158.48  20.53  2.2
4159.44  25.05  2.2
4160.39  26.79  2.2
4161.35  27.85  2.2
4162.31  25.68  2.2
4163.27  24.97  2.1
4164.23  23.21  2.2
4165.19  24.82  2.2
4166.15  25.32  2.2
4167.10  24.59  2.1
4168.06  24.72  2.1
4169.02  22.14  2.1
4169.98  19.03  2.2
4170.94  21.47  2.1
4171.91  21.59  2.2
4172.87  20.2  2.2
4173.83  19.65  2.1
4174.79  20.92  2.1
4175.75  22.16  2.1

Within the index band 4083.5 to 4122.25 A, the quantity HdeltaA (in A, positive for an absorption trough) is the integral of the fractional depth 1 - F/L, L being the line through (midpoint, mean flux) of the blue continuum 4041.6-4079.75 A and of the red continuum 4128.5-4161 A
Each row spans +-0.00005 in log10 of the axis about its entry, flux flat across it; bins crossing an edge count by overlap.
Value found -2.2 A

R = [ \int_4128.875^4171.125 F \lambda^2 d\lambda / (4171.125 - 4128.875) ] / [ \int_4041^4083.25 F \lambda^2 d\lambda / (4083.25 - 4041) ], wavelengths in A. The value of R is 1.1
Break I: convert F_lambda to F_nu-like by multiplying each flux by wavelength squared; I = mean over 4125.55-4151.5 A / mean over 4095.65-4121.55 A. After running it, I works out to 1.00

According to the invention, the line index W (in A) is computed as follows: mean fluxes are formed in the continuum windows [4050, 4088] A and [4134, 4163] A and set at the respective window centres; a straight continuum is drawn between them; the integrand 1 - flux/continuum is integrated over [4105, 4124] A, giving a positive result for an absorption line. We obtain -0.83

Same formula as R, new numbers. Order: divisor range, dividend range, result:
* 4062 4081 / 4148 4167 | 1.05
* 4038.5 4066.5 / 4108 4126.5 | 1.14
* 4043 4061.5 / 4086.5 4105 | 1.12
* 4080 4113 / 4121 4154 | 0.99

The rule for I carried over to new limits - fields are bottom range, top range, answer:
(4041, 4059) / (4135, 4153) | 1.11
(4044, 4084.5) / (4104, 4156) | 1.07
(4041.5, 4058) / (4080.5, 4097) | 1.17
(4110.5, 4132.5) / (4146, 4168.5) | 0.99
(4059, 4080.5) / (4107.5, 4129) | 1.08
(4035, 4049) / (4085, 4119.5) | 1.07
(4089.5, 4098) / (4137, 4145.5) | 1.03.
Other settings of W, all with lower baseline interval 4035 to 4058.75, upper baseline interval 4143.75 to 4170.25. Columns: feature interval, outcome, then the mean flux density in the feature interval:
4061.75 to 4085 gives -1.0 A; 23.8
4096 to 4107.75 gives 0.3 A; 22.4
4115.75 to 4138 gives -0.6 A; 23.6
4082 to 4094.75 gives -1.4 A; 25.4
